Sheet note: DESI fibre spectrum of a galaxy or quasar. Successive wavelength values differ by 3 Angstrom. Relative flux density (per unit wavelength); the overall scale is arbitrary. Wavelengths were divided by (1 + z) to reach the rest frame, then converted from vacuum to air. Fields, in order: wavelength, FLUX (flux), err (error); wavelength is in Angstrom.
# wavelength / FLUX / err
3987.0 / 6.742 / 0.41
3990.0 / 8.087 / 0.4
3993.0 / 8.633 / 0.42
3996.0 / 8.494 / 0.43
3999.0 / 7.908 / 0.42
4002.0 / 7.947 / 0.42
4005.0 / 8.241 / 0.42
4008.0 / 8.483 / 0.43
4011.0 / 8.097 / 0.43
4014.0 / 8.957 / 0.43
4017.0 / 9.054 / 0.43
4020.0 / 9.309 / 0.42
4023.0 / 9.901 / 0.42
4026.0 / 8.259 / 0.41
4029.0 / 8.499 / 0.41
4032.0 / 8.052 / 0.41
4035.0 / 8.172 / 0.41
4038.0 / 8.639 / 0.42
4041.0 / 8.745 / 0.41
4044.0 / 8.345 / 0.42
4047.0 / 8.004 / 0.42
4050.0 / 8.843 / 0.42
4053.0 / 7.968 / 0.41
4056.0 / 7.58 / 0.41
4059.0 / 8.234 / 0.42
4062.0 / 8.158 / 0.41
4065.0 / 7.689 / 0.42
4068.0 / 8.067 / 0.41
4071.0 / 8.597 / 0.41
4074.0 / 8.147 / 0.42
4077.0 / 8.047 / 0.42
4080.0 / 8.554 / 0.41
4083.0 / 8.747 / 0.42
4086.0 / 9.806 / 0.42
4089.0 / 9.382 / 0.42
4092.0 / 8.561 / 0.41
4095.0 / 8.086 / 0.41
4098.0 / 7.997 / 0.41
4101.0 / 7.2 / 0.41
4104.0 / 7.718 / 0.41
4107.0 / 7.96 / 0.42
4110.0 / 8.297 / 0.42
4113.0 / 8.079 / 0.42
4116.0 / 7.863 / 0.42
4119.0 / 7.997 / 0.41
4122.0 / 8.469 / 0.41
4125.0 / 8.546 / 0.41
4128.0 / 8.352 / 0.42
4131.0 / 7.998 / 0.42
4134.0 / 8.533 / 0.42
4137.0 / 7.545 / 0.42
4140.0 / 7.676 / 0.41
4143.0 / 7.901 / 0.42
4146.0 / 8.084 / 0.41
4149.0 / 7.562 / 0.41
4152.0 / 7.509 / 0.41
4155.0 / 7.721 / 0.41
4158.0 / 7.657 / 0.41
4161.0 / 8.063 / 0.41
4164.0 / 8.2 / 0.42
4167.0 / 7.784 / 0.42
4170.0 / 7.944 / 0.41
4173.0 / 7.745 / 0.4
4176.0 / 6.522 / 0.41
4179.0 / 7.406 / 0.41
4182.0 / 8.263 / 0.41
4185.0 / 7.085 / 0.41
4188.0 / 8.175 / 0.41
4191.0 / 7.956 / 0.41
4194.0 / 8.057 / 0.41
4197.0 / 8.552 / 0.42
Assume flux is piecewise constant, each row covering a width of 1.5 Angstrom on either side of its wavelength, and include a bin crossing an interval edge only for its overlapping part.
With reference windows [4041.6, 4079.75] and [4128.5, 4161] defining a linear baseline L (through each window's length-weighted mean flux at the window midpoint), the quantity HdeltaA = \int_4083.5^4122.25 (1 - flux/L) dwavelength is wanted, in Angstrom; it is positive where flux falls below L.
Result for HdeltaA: -1.26 Angstrom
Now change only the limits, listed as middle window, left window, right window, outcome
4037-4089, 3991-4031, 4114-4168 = -0.3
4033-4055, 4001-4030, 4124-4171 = 0.4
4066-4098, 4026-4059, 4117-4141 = -1.3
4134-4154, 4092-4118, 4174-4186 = -0.4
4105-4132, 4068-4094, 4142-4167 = 0.3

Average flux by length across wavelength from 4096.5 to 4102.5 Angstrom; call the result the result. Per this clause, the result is 7.6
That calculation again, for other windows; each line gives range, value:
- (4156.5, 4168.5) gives 7.93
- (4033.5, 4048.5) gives 8.38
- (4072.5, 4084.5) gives 8.37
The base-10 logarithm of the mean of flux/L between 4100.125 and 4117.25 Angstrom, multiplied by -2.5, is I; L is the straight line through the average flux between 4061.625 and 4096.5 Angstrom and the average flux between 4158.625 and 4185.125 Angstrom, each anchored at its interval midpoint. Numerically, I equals 0.05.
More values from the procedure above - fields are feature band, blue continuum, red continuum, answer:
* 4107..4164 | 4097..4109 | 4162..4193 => -0.04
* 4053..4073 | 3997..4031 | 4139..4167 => 0.04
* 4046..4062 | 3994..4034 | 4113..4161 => 0.03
